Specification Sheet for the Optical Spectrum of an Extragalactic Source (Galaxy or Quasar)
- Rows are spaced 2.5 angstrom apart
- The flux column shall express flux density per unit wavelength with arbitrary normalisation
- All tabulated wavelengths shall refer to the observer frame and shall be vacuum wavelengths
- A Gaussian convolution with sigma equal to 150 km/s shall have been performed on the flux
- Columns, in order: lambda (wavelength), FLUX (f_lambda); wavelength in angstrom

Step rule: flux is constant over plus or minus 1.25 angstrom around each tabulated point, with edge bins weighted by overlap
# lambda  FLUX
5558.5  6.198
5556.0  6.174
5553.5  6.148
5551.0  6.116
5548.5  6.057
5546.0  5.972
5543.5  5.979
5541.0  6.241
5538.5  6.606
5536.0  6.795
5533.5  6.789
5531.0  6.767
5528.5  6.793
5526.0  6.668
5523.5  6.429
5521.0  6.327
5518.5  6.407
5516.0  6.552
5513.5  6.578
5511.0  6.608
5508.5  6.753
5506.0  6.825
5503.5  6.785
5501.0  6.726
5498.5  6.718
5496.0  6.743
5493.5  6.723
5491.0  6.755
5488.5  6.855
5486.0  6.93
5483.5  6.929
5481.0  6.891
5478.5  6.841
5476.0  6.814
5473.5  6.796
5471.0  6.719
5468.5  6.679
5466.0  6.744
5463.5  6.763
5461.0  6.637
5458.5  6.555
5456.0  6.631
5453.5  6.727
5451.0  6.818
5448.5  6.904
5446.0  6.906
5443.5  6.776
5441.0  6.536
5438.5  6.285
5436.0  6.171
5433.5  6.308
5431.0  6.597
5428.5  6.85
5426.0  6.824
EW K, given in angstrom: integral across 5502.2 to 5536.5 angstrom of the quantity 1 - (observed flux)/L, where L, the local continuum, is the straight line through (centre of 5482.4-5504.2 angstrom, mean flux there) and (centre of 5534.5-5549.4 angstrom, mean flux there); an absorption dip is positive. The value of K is -0.6 angstrom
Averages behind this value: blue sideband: 6.8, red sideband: 6.29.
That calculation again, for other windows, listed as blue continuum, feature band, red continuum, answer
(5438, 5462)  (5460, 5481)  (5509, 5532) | -0.32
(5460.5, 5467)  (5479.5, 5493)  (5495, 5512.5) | -0.27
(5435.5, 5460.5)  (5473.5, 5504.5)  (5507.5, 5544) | -0.97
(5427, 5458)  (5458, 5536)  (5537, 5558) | -3.99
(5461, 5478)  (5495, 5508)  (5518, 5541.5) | -0.18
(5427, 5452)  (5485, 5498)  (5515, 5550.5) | -0.54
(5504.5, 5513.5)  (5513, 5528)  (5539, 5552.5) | 0.03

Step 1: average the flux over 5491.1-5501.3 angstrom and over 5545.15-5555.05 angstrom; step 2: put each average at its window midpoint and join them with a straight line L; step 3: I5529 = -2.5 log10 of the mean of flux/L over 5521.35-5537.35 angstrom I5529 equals -0.06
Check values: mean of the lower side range 6.73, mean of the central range 6.68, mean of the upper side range 6.08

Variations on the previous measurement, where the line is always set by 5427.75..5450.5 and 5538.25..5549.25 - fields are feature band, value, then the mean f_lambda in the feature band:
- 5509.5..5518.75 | -0.05 mag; 6.56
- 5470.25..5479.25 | -0.06 mag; 6.79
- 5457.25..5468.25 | -0.03 mag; 6.68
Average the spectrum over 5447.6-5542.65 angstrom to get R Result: 6.7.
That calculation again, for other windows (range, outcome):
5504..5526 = 6.57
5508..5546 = 6.53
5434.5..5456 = 6.64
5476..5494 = 6.85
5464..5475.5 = 6.74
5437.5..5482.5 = 6.73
